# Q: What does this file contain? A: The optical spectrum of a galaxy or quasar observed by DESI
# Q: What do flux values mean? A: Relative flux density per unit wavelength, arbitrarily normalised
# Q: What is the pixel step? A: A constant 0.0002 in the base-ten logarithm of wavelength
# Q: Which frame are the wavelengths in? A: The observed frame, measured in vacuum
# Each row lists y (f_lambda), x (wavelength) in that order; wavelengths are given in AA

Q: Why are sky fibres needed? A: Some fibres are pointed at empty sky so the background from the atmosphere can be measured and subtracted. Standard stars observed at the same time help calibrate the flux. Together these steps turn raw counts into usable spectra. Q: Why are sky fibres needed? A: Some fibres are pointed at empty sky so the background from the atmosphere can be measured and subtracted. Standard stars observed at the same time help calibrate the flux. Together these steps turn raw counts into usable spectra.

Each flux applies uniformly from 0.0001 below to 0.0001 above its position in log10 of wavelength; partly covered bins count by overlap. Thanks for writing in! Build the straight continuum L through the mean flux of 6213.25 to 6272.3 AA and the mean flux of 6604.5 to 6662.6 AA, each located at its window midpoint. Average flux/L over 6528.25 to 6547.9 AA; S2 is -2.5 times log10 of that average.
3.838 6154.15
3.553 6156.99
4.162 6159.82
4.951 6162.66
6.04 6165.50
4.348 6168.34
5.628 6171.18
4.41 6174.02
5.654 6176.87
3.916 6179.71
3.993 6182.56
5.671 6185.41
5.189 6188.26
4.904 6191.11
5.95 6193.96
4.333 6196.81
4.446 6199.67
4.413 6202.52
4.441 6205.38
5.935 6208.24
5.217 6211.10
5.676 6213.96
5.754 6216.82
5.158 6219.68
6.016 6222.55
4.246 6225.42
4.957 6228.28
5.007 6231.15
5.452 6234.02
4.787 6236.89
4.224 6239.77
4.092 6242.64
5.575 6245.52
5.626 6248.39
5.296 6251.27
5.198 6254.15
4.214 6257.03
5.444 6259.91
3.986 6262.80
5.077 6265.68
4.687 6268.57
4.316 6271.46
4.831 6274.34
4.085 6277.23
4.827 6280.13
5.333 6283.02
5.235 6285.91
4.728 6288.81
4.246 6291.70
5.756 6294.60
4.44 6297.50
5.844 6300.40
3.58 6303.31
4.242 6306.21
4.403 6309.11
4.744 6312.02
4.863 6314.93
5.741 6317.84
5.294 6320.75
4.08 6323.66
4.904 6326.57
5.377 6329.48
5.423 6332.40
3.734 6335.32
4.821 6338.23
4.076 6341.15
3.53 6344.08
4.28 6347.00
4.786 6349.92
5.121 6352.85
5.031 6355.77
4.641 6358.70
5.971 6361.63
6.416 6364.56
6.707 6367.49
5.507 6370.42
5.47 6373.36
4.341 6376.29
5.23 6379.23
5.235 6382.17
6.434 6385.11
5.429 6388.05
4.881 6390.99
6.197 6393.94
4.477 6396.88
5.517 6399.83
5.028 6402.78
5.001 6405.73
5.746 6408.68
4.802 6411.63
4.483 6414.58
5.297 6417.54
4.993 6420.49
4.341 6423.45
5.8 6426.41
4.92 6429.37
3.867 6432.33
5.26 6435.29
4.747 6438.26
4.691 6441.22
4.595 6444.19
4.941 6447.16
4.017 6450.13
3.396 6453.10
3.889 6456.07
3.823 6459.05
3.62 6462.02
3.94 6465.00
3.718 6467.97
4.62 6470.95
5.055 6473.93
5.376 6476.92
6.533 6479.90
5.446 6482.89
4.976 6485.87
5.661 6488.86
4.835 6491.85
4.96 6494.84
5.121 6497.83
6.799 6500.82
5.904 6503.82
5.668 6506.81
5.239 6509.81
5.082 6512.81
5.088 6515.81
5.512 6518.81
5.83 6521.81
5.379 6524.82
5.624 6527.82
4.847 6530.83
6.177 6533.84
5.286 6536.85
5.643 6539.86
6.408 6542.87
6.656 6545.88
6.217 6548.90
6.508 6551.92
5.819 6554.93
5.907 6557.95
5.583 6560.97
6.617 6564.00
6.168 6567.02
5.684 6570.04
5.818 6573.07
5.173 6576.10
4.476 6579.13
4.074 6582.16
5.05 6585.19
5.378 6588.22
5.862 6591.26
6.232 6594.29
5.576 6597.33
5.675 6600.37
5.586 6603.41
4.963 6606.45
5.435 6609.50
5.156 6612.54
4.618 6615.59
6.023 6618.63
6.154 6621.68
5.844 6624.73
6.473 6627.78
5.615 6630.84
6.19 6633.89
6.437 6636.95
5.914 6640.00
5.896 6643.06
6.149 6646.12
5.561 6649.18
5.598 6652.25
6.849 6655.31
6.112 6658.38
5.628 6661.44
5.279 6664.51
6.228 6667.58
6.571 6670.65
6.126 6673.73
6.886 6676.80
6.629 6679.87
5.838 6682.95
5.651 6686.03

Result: -0.041 mag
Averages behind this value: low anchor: 4.99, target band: 5.83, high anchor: 5.82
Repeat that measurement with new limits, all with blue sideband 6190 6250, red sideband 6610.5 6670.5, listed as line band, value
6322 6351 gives 0.17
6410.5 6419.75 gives 0.12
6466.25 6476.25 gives 0.22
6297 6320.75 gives 0.10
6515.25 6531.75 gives 0.05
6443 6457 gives 0.30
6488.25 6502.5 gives 0.03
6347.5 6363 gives 0.06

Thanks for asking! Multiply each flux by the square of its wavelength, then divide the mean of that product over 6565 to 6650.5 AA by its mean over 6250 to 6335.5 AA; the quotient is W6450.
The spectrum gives 1.29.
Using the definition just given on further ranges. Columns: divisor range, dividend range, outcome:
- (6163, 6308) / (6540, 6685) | 1.33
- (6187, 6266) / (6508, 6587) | 1.24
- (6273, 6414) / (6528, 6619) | 1.20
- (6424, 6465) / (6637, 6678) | 1.47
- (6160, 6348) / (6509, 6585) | 1.27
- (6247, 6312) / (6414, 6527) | 1.10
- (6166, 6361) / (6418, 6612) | 1.17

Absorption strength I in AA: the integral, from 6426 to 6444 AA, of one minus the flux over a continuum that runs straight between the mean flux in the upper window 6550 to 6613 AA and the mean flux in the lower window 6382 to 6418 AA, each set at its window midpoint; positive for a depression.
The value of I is 1.8 AA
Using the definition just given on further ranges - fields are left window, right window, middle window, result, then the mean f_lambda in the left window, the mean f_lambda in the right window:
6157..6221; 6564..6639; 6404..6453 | 4.9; 4.98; 5.59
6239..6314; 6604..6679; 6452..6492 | 5.5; 4.78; 5.91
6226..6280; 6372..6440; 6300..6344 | 2.4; 4.82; 5.11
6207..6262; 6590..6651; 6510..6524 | 0.6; 5.13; 5.77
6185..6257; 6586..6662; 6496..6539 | 0.5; 5.08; 5.79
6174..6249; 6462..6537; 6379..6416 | -0.6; 5.01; 5.27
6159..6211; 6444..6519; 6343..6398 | -3.9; 4.93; 4.91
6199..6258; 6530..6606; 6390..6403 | 0.3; 5.05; 5.69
